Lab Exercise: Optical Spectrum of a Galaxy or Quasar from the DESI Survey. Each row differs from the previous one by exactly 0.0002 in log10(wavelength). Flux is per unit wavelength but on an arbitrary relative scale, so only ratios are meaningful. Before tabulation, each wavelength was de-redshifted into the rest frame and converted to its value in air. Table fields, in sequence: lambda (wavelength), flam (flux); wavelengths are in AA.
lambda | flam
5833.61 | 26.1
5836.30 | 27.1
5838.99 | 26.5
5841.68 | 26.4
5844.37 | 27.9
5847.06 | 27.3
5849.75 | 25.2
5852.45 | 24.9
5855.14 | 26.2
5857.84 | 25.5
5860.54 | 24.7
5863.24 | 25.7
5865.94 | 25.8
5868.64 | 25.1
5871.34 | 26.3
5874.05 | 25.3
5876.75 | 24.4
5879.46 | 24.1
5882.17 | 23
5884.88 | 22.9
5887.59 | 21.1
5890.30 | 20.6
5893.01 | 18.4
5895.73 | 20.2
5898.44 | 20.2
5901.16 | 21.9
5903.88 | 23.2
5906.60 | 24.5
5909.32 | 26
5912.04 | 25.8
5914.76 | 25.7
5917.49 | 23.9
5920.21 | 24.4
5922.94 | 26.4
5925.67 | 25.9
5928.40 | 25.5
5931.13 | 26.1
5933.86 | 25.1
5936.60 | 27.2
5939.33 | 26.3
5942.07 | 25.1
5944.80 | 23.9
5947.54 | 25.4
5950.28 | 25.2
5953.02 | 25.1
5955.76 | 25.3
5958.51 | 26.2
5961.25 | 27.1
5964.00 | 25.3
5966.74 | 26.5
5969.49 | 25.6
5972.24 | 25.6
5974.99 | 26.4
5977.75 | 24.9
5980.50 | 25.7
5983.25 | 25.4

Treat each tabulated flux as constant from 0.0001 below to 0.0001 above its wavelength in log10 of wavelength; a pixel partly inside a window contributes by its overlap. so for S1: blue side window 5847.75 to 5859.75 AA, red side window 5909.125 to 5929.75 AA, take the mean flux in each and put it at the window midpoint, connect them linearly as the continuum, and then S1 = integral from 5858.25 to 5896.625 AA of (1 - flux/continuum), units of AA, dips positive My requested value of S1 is 3.00 AA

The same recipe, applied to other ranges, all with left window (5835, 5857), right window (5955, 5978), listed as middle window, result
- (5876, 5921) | 5.6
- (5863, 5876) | 0.4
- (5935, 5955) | 0.4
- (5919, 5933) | 0.2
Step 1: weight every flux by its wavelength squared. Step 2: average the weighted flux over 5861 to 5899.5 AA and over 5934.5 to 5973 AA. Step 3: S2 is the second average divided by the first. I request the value 1.14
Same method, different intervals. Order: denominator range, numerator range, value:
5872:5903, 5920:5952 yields 1.18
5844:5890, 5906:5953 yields 1.05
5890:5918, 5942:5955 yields 1.11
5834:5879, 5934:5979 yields 1.03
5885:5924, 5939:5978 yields 1.13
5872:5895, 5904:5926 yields 1.13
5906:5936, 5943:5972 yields 1.02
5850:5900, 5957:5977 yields 1.14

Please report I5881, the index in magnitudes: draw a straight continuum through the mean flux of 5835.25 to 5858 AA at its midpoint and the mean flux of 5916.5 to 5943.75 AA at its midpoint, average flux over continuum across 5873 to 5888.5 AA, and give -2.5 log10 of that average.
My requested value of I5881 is 0.11 mag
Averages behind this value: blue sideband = 26.4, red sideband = 25.6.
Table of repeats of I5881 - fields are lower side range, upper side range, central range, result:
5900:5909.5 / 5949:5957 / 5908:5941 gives -0.060 mag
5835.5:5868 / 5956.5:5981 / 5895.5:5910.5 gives 0.142 mag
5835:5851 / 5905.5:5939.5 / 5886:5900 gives 0.276 mag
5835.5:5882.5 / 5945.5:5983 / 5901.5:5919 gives 0.043 mag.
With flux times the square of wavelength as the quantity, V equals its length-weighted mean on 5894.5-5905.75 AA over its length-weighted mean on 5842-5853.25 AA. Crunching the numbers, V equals 0.8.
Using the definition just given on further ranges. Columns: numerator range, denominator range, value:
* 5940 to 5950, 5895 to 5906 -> 1.17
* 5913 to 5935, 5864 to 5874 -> 1.01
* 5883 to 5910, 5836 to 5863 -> 0.85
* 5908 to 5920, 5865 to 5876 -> 1.00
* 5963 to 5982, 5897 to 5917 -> 1.10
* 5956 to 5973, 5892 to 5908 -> 1.24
